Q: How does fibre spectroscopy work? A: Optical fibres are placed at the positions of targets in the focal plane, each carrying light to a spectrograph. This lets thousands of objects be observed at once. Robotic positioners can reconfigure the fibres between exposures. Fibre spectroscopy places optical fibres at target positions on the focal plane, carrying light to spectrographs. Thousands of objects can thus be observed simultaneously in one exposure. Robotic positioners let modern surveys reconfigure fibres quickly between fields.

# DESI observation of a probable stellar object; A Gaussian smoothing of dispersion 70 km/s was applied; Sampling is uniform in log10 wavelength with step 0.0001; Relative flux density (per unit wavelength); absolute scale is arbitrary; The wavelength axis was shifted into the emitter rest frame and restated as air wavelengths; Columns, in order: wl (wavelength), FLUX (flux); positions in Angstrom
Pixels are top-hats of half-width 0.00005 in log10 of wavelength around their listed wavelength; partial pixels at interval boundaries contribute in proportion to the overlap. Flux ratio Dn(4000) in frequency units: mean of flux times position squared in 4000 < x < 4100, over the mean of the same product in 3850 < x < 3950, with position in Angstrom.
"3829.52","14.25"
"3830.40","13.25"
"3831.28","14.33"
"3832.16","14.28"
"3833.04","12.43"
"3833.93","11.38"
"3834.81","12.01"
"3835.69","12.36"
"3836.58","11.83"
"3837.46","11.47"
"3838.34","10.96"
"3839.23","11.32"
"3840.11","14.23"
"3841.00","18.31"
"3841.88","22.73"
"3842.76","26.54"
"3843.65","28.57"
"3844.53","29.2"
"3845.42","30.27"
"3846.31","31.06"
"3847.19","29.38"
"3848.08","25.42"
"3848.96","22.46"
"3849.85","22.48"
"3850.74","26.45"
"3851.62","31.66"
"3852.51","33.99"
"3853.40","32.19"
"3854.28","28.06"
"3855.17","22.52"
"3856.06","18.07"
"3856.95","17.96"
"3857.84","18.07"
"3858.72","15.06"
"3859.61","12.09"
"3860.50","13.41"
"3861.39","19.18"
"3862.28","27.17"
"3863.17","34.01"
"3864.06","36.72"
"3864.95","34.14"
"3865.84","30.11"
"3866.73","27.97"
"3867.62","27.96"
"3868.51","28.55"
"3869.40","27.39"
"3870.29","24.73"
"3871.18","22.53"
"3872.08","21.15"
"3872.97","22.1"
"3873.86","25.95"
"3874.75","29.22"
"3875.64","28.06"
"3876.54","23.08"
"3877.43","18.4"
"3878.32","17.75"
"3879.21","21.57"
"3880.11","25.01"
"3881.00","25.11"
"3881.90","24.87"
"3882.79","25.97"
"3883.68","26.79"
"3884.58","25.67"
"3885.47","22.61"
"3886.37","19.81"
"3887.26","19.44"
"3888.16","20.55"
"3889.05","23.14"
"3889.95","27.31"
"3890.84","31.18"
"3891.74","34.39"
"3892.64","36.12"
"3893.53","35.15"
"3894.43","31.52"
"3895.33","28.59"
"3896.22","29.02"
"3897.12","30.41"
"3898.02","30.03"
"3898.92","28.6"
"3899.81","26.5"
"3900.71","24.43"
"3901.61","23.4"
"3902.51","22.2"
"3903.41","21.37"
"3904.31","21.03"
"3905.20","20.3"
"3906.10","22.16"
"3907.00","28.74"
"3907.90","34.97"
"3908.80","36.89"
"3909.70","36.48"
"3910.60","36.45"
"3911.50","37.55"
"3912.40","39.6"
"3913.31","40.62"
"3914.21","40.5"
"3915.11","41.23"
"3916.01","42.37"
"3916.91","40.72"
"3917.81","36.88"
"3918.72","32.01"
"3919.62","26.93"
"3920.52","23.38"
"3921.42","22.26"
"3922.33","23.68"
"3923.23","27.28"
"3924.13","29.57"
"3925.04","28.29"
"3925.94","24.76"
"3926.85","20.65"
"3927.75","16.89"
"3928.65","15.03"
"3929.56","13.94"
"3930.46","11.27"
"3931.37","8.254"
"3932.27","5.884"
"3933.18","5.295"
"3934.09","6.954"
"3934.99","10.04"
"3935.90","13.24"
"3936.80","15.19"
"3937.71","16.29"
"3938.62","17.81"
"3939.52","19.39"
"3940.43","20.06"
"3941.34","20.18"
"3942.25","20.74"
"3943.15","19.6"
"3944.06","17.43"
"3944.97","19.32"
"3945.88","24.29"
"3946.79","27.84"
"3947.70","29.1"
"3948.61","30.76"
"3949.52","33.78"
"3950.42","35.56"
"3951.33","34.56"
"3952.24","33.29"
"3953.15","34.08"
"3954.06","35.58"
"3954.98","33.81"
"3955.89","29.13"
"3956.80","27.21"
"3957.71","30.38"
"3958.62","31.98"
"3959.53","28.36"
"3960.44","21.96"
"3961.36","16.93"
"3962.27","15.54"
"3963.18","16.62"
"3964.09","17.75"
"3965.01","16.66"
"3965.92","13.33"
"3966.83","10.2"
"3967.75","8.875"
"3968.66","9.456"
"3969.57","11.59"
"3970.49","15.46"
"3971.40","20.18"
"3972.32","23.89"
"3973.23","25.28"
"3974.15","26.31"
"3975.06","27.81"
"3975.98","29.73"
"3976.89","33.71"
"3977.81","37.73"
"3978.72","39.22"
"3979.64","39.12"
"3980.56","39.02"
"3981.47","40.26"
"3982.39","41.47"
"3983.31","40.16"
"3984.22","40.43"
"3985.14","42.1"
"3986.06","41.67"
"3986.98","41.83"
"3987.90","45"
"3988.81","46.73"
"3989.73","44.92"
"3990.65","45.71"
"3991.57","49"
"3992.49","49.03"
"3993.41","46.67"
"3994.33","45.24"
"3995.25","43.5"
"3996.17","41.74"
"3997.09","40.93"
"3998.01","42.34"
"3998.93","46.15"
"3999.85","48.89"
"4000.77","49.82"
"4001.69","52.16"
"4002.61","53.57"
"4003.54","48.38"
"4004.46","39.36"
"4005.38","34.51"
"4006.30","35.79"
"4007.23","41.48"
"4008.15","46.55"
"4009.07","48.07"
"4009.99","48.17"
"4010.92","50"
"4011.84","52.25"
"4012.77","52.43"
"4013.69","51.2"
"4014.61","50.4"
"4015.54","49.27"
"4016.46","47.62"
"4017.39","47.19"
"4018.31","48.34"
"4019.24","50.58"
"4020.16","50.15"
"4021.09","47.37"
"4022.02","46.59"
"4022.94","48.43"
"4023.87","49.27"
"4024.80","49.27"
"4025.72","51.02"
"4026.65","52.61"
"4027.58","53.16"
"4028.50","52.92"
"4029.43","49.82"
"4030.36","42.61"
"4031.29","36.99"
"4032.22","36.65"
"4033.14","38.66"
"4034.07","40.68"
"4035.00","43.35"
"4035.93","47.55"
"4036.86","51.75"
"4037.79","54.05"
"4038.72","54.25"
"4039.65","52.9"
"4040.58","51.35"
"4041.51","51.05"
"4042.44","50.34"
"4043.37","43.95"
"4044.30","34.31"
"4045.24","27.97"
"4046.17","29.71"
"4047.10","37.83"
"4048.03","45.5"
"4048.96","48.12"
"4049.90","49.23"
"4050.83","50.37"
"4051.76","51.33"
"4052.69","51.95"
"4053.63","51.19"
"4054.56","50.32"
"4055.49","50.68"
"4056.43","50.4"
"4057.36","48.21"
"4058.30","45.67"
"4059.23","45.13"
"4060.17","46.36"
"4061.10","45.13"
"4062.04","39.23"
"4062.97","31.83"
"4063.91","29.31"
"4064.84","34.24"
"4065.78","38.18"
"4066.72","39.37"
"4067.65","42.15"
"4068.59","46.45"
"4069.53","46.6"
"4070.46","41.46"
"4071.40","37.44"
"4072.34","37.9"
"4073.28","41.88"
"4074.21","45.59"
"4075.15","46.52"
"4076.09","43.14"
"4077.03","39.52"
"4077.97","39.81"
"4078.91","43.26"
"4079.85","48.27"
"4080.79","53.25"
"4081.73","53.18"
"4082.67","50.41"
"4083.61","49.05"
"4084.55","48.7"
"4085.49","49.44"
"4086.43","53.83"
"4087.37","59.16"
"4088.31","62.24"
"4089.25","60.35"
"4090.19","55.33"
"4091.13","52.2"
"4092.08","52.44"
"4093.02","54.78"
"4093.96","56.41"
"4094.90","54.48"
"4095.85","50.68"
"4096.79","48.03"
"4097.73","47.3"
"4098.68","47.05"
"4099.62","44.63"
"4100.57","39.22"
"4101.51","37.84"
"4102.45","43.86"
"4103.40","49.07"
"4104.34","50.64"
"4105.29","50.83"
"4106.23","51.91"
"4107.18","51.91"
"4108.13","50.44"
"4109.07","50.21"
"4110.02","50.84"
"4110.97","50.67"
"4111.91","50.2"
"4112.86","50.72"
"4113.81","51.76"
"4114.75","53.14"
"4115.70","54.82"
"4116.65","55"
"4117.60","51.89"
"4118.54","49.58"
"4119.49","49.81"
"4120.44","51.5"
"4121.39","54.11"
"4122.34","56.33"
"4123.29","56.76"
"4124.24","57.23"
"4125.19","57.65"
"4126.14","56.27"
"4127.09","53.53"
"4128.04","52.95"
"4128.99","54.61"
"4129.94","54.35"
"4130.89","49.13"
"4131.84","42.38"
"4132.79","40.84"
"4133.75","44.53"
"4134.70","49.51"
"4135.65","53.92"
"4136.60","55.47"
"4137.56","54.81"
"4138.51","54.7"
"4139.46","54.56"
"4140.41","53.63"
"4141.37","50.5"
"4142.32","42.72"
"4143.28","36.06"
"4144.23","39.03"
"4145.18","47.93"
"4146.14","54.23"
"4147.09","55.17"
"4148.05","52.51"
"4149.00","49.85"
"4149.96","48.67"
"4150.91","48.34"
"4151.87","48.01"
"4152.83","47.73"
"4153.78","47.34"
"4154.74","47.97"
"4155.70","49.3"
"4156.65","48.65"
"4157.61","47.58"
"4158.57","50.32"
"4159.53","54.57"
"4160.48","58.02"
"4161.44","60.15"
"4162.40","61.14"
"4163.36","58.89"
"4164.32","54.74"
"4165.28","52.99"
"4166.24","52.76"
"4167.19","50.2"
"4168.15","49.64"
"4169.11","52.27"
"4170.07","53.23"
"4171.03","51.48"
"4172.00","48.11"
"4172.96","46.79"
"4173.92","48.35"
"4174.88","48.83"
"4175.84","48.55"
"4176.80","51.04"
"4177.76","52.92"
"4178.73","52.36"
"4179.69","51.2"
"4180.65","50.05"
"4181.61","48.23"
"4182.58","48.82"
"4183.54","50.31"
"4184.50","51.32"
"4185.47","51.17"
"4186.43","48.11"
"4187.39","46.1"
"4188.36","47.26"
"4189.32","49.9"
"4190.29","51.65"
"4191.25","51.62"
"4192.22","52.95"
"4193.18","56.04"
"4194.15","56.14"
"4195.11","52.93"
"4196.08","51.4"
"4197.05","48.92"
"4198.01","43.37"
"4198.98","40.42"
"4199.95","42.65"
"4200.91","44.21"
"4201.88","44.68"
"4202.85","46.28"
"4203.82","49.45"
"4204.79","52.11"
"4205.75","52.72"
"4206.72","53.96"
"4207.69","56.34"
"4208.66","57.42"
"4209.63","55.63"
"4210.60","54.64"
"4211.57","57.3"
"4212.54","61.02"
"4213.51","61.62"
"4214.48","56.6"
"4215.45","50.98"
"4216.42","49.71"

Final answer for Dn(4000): 2.0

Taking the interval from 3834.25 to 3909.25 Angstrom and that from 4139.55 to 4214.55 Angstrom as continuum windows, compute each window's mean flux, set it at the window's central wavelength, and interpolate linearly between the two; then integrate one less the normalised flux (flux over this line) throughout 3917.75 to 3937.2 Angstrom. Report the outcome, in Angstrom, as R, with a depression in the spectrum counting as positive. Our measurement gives 7.06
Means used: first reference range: 24.7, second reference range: 50.9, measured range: 18.6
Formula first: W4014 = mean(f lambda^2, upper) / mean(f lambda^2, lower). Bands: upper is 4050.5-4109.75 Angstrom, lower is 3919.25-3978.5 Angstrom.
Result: 2.3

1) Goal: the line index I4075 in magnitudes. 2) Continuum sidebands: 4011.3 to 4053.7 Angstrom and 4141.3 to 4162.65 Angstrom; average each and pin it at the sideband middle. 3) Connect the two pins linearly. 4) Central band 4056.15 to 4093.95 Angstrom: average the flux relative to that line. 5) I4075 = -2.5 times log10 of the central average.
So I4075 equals 0.04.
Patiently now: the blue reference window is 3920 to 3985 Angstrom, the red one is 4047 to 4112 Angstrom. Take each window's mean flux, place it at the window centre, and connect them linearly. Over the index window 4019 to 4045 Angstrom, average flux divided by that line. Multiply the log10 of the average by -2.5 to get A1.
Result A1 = -0.23 mag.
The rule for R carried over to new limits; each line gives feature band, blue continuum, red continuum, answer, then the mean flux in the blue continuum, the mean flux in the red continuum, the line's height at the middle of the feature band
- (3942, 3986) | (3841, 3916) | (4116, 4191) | 9.4 Angstrom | 27.1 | 51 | 34.5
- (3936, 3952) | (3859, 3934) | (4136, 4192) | 3.7 Angstrom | 26.2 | 50.7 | 30.5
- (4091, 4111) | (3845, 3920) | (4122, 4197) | -1.4 Angstrom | 27.6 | 51.1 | 46.1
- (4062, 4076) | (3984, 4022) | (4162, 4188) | 2.4 Angstrom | 46.3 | 51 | 48.1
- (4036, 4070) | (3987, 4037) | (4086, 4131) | 2.8 Angstrom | 46.6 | 52.1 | 48.9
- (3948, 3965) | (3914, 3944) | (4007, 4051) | 0.2 Angstrom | 21.5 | 46.9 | 28.5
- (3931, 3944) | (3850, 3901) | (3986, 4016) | 7.8 Angstrom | 25.8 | 46.2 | 35.9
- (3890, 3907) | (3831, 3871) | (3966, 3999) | -0.4 Angstrom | 22.5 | 35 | 27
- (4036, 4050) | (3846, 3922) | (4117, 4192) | -1.4 Angstrom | 27.4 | 51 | 41.3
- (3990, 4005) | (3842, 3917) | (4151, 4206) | -4.1 Angstrom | 27.3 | 50.4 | 36.4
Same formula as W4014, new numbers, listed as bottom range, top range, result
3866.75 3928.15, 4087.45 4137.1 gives 2.06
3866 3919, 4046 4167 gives 1.93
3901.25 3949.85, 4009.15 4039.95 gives 2.08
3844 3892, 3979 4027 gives 1.96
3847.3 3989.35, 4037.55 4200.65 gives 2.07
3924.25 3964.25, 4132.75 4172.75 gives 2.58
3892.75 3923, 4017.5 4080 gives 1.57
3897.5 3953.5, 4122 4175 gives 2.26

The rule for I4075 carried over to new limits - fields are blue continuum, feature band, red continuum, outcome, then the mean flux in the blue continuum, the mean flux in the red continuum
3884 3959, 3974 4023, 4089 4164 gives -0.24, 26.1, 51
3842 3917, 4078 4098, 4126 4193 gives -0.17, 27.3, 50.6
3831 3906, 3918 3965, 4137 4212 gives 0.33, 23.8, 50.7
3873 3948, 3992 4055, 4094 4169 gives -0.22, 24.9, 50.8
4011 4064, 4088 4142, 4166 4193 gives -0.06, 46.7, 50.2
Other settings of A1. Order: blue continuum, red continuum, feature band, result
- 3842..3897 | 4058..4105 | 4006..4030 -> -0.21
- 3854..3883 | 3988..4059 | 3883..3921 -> -0.03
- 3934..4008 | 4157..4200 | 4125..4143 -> -0.10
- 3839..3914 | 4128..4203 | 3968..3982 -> 0.24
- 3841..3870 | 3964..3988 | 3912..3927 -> -0.17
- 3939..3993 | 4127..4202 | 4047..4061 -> -0.25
